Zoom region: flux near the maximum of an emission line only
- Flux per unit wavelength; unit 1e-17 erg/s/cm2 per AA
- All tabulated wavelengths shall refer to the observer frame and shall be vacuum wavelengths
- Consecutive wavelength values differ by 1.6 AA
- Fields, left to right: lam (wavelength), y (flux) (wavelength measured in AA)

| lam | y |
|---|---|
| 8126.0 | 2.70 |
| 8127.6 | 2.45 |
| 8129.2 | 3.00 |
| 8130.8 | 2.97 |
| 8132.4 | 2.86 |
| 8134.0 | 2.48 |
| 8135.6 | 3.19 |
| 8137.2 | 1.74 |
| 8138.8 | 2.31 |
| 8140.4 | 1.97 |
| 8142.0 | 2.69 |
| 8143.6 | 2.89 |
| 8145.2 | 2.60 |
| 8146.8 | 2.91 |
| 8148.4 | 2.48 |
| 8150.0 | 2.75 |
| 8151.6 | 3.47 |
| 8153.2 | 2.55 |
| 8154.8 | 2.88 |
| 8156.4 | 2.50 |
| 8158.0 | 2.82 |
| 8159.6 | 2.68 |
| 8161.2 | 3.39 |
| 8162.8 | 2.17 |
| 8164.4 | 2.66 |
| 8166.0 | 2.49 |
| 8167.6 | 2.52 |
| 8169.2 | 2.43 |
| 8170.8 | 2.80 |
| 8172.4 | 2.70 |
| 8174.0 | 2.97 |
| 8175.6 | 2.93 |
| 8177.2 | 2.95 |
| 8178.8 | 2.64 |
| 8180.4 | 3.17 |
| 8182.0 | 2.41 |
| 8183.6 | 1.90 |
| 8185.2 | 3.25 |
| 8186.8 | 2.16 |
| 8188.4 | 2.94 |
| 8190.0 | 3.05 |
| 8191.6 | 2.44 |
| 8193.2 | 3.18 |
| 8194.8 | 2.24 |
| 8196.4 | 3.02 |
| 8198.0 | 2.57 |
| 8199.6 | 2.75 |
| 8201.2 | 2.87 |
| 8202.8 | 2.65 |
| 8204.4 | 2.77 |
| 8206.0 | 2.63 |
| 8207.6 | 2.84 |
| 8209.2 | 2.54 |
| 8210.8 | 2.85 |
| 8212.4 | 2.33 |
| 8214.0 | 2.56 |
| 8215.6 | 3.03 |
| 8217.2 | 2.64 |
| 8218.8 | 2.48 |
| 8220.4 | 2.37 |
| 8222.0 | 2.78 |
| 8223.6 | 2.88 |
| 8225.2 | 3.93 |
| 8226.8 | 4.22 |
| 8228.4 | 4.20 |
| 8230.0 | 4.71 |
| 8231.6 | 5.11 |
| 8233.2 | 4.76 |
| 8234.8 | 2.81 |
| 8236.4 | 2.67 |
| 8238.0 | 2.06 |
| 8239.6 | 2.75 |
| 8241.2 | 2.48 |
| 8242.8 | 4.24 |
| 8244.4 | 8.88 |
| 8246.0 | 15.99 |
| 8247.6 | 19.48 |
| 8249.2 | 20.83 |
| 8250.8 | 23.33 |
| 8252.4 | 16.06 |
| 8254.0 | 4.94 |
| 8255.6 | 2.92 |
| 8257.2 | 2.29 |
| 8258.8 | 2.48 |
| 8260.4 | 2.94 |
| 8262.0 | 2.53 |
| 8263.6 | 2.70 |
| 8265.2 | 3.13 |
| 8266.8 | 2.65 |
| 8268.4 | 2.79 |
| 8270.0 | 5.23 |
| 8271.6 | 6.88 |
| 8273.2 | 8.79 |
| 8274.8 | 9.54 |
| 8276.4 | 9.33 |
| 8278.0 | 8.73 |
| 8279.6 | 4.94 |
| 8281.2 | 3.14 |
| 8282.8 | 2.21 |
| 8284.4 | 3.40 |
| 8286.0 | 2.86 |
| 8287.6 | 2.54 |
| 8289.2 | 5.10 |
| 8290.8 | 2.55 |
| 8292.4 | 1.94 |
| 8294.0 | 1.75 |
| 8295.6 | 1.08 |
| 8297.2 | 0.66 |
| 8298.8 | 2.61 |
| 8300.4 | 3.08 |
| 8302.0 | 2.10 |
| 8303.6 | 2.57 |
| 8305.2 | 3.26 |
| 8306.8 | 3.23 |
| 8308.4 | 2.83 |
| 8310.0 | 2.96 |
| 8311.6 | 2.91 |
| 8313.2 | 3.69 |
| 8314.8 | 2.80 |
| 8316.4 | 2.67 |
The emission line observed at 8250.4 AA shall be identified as H-alpha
